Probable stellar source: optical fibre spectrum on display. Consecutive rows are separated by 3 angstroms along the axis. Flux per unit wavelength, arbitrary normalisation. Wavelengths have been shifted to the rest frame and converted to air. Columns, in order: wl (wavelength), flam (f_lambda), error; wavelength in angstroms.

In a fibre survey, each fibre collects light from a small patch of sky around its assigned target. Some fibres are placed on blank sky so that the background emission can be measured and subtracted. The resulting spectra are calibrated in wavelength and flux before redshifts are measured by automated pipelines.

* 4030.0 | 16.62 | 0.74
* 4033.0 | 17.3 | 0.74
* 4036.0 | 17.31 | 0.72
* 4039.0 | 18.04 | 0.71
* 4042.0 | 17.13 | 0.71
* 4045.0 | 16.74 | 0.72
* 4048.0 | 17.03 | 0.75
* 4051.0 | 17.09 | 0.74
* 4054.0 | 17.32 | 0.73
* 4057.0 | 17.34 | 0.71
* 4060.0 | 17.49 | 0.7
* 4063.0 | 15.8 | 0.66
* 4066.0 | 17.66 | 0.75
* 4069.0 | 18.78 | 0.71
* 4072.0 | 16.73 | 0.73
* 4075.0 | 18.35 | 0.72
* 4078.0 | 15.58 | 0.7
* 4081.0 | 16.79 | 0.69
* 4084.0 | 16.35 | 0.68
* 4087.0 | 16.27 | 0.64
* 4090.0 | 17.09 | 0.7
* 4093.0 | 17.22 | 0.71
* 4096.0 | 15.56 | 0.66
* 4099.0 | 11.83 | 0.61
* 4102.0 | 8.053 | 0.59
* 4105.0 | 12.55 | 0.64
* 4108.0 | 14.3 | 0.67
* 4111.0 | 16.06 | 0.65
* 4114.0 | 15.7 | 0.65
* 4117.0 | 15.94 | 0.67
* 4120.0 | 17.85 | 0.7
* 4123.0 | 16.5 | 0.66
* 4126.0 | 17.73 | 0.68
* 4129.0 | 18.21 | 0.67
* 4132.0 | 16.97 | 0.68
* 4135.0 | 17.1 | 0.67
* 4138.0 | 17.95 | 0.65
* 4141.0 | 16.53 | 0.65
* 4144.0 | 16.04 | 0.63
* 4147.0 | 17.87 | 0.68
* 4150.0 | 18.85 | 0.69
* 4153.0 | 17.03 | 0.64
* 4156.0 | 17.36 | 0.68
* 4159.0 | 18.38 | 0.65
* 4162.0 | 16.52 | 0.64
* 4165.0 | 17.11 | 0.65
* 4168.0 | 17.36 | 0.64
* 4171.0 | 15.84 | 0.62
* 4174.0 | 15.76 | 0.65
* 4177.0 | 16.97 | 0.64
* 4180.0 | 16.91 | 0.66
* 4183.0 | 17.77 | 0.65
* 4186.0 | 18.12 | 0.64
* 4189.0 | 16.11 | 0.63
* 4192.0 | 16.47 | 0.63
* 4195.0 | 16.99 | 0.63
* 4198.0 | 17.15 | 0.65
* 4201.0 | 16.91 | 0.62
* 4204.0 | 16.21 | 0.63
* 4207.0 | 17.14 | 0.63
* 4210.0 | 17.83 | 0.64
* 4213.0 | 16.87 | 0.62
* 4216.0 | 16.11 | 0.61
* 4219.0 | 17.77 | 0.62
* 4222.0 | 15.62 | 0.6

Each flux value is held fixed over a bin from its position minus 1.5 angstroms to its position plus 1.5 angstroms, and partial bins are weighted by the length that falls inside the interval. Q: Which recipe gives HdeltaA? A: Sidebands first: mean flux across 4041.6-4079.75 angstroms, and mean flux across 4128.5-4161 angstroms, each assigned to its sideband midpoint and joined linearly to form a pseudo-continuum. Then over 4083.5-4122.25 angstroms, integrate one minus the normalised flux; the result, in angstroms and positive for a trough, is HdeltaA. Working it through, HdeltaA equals 5.2 angstroms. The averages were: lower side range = 17.2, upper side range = 17.4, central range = 15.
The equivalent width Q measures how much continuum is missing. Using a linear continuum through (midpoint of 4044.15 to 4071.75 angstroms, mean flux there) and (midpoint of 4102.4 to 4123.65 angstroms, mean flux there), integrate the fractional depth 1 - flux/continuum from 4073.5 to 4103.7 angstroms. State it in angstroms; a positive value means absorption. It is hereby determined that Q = 1.5 angstroms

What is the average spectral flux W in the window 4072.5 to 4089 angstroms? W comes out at 16.7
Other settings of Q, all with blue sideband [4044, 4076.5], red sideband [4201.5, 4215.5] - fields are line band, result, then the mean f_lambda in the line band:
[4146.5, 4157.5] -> -0.44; 17.8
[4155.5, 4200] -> 0.10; 17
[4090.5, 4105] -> 3.24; 13.4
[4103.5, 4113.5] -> 1.60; 14.4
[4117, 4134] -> -0.16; 17.3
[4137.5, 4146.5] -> 0.15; 16.8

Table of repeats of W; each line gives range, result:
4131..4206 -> 17.1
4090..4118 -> 14.3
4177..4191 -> 17.2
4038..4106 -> 16.2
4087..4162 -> 16.2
